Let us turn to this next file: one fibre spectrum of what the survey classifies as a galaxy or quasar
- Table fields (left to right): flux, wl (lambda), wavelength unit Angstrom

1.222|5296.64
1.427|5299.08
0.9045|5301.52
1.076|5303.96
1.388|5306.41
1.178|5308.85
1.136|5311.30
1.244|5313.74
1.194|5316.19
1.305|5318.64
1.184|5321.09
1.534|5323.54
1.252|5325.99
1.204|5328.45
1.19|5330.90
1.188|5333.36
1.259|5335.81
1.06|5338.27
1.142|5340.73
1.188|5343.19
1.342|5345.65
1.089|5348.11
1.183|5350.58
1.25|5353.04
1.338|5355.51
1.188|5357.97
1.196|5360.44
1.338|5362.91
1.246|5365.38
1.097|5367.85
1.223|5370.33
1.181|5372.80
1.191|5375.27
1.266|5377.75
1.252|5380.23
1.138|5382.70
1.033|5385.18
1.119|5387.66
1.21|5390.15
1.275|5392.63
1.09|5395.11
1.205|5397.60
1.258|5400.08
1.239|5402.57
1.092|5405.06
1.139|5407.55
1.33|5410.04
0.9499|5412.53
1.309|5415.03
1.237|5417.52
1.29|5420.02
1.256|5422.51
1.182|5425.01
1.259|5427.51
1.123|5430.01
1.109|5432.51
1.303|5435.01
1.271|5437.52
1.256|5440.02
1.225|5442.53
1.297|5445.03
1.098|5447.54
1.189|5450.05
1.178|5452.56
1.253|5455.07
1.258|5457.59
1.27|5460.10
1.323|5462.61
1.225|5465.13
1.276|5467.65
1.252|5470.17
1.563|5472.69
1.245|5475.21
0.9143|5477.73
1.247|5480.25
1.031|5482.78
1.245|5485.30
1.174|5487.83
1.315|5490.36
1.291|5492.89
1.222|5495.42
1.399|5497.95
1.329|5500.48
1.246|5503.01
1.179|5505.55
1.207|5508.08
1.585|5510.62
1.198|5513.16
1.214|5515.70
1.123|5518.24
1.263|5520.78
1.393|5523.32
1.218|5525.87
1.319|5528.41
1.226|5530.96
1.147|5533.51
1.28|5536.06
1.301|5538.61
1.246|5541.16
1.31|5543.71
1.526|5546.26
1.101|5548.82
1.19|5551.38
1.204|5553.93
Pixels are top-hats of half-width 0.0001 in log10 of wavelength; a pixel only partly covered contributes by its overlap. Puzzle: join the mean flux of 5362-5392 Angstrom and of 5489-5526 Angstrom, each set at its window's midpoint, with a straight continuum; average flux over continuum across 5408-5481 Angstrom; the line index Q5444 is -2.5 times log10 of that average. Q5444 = 0.01 mag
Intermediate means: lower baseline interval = 1.19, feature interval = 1.23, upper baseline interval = 1.28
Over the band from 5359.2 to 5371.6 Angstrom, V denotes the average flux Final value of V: 1.22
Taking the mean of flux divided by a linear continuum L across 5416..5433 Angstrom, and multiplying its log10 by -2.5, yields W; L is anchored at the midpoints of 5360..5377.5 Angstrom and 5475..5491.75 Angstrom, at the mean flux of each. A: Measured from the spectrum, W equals -0.02 mag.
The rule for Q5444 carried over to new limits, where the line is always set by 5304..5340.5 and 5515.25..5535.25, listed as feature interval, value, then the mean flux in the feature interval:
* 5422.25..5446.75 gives 0.01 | 1.22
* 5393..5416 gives 0.05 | 1.18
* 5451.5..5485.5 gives 0.00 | 1.23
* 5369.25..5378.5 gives 0.02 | 1.21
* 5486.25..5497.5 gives -0.02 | 1.26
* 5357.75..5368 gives 0.00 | 1.23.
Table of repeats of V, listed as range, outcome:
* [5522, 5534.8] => 1.26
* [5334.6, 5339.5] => 1.16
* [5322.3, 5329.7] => 1.33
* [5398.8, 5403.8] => 1.25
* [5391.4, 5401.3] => 1.21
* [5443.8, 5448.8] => 1.2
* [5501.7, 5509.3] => 1.21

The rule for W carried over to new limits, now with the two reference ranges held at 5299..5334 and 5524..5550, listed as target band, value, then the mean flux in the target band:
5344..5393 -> 0.02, 1.21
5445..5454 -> 0.07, 1.18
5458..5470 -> -0.01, 1.27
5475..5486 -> 0.13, 1.12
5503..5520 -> 0.01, 1.25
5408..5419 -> 0.04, 1.2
